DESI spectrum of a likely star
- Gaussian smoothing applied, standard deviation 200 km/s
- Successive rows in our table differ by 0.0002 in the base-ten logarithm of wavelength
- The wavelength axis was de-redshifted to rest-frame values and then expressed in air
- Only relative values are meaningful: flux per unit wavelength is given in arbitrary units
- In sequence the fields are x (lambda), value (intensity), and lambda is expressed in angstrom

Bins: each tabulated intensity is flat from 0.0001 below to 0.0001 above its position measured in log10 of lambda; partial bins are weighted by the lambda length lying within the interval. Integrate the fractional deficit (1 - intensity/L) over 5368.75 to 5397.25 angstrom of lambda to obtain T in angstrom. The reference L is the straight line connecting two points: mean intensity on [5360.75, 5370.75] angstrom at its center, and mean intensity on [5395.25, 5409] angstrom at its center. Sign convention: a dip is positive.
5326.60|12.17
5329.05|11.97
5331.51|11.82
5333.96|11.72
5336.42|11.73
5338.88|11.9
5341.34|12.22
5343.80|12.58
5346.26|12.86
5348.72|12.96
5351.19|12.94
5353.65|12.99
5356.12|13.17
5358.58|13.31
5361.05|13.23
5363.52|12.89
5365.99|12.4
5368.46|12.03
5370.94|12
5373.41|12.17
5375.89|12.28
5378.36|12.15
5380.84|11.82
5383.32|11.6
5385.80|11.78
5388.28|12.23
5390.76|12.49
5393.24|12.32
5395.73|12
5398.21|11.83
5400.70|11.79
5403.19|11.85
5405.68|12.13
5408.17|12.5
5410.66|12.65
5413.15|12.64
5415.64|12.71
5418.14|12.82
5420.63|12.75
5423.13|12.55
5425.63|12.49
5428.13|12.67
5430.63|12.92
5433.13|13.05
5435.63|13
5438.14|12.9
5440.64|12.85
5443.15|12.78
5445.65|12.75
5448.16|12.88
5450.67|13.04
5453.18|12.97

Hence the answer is 0.5 angstrom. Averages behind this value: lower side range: 12.5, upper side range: 12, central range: 12.1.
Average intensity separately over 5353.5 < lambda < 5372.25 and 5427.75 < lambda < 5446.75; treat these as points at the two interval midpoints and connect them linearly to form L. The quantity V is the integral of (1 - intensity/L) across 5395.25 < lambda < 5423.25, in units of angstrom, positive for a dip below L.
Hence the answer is 1.0 angstrom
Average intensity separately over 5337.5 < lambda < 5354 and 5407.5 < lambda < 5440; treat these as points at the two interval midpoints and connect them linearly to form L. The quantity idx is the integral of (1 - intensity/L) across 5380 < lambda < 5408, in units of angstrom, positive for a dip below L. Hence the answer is 1.52 angstrom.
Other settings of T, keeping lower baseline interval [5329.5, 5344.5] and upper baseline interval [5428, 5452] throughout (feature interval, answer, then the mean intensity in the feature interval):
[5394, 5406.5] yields 0.61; 11.9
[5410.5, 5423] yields -0.02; 12.7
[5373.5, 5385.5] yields 0.37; 12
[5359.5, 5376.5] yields -0.28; 12.4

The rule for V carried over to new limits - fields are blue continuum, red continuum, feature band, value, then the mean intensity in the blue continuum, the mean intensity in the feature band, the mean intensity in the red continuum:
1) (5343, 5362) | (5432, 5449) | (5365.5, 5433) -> 3.41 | 13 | 12.3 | 12.9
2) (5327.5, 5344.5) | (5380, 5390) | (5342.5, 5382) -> -2.25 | 12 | 12.6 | 11.9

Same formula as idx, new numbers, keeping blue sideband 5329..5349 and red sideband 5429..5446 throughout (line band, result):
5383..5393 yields 0.4 angstrom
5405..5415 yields 0.1 angstrom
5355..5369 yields -0.6 angstrom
